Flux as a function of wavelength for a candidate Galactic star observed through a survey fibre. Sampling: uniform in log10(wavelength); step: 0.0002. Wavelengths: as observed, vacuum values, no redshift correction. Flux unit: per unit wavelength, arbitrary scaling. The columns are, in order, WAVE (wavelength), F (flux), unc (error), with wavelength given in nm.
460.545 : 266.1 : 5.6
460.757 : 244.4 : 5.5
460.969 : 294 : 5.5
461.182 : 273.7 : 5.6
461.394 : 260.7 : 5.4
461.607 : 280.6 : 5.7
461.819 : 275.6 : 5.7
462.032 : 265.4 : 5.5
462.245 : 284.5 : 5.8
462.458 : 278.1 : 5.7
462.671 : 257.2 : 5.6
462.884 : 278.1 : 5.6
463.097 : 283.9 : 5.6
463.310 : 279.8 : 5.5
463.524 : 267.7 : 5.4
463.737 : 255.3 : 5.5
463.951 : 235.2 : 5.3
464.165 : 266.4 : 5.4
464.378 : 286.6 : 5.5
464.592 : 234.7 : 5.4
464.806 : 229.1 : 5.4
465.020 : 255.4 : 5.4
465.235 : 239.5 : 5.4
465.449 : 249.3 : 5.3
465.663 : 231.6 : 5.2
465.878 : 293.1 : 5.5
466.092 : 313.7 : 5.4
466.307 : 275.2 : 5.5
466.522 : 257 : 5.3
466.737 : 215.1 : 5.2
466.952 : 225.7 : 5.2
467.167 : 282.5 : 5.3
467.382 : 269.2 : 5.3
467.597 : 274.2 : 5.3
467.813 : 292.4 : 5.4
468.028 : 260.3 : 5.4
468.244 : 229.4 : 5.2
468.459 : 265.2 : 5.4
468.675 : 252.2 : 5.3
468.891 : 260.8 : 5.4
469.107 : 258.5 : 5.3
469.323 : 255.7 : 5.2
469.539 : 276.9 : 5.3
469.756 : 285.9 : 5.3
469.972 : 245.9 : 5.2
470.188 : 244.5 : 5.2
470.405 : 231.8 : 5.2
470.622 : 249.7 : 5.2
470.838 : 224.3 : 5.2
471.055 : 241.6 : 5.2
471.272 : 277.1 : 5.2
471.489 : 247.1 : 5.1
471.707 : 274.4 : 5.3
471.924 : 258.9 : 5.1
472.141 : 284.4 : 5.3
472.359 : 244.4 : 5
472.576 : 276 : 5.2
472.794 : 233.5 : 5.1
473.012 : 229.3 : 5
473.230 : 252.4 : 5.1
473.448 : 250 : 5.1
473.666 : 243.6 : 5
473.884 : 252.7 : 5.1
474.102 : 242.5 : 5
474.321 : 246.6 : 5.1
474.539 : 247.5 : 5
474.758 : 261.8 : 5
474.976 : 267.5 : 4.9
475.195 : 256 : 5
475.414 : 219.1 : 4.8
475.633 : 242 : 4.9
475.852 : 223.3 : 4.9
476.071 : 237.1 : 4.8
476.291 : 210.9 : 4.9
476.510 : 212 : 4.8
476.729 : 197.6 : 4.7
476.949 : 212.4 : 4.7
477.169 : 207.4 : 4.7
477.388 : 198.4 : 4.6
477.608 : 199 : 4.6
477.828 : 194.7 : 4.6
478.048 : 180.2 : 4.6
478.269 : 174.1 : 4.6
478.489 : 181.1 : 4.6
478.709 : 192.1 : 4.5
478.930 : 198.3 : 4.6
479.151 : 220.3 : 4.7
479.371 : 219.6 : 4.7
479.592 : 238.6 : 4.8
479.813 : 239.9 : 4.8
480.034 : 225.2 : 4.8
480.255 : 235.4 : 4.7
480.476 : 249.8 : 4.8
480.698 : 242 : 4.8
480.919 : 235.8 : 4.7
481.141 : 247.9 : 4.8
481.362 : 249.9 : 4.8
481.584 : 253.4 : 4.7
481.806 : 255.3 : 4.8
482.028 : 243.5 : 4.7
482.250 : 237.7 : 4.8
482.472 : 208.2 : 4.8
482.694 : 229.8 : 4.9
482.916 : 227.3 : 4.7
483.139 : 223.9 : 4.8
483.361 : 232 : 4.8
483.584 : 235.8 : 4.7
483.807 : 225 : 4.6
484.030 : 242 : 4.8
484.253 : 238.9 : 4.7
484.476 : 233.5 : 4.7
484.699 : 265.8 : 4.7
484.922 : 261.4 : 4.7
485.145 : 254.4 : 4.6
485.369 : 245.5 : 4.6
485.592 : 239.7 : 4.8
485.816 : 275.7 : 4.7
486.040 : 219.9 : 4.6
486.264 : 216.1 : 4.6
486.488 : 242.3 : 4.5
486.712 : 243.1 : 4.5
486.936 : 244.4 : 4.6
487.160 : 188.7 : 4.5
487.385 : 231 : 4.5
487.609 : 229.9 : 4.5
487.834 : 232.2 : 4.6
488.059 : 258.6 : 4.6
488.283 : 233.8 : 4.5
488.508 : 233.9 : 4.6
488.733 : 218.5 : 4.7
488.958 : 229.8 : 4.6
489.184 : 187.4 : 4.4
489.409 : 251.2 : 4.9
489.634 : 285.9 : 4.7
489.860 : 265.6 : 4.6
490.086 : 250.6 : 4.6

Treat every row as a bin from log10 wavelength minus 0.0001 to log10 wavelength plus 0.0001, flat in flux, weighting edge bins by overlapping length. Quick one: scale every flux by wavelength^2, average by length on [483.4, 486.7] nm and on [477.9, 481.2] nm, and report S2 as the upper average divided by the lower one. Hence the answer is 1.1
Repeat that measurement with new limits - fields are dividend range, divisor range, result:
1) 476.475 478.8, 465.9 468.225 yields 0.77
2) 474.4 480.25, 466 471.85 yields 0.87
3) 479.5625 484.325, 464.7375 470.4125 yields 0.97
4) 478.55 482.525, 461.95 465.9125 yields 0.96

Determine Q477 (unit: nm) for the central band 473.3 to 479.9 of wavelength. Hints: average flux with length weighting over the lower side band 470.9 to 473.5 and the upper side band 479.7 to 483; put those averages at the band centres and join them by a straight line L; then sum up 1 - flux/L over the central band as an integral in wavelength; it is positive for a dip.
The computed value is 0.67 nm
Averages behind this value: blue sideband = 255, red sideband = 239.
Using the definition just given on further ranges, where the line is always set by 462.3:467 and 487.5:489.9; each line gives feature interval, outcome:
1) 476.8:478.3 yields 0.31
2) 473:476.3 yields 0.09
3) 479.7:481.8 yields 0.02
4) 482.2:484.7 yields 0.11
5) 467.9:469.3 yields 0.01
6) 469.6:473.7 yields 0.01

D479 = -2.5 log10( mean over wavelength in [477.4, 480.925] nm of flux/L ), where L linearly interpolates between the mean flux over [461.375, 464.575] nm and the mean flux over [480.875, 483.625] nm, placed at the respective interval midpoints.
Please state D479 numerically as 0.14 mag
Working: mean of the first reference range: 270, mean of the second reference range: 237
